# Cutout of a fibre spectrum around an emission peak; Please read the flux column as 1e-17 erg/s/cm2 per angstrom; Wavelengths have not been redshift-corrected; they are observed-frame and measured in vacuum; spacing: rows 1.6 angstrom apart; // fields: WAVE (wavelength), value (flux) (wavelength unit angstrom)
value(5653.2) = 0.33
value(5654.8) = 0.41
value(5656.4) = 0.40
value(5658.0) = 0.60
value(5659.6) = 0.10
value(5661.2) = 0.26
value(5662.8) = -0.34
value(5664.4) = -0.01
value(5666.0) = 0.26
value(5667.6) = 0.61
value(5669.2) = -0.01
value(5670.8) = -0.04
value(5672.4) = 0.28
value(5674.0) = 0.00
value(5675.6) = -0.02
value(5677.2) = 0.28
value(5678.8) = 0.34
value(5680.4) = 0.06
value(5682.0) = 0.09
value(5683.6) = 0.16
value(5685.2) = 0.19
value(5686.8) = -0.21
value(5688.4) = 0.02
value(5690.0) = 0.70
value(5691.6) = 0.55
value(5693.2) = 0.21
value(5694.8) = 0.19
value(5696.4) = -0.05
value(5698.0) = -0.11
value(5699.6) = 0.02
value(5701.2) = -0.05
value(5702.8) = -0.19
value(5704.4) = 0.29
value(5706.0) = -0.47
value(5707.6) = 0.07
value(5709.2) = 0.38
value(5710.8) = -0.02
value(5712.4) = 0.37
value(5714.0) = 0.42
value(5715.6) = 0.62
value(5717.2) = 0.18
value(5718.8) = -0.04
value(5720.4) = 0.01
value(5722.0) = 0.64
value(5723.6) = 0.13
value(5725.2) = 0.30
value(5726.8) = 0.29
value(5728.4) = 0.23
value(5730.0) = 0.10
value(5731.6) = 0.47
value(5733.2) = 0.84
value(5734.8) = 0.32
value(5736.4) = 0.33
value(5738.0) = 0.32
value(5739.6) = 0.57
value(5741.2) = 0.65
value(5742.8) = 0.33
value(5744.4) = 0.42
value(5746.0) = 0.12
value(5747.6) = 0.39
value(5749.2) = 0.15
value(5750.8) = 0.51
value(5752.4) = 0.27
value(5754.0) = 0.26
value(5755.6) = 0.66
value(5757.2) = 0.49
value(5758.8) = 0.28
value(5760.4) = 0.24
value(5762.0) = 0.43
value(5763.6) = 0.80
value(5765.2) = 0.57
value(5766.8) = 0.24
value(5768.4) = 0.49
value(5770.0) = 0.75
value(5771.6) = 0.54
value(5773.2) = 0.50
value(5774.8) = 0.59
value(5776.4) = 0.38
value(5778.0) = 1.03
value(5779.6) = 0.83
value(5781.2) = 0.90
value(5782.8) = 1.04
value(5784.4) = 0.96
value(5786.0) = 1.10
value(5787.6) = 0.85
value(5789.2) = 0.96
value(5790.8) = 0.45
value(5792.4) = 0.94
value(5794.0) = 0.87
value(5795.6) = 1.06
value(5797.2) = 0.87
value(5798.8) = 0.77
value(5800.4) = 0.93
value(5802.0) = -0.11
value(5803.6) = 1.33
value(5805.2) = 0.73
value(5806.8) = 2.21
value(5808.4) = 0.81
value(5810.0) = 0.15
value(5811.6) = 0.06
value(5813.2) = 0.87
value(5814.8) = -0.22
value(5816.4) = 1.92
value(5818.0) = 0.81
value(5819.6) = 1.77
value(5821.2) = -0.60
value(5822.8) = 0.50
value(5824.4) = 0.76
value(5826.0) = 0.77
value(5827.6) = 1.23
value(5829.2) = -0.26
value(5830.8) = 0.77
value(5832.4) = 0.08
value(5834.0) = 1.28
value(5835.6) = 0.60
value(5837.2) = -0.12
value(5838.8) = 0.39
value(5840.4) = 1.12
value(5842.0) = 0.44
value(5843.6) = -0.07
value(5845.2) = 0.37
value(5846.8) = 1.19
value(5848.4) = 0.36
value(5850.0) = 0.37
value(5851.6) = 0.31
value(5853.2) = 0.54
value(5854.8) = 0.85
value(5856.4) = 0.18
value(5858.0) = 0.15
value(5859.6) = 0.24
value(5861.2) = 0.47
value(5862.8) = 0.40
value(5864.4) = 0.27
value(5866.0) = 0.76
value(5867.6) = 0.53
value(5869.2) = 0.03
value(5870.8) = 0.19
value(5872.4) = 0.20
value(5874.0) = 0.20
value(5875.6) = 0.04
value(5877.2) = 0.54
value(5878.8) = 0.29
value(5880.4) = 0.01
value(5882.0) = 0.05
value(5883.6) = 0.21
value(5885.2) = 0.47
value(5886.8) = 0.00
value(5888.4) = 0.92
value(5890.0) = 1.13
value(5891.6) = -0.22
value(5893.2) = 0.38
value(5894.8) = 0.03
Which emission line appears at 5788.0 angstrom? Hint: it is C IV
